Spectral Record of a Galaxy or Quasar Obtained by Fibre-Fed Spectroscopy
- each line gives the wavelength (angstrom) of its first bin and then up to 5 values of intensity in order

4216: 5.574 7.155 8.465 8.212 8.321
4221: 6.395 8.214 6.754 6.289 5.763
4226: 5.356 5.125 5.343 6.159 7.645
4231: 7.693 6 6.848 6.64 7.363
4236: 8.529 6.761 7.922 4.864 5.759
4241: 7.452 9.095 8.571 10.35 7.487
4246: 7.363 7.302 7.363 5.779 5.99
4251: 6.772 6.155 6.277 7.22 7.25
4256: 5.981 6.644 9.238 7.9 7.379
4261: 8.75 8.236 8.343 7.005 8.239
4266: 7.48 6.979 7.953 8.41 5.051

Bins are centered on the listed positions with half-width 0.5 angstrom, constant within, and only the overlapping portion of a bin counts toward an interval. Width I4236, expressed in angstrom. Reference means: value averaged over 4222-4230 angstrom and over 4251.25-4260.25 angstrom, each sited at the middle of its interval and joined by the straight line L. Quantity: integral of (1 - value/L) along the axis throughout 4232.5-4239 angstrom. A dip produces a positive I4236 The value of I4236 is -0.74 angstrom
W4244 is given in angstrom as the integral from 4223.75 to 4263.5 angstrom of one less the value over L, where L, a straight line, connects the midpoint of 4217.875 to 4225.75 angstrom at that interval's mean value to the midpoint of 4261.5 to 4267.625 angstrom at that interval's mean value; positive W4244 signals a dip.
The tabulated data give 2.1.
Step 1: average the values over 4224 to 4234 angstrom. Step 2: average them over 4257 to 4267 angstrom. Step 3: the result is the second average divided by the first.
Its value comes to 1.27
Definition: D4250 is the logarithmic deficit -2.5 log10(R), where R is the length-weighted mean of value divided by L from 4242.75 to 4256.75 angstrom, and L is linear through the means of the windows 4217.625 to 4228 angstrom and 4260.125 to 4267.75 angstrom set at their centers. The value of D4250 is 0.06 mag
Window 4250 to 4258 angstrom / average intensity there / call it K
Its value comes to 6.74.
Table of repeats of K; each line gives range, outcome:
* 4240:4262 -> 7.42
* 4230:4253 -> 7.17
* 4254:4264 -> 7.68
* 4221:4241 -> 6.6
